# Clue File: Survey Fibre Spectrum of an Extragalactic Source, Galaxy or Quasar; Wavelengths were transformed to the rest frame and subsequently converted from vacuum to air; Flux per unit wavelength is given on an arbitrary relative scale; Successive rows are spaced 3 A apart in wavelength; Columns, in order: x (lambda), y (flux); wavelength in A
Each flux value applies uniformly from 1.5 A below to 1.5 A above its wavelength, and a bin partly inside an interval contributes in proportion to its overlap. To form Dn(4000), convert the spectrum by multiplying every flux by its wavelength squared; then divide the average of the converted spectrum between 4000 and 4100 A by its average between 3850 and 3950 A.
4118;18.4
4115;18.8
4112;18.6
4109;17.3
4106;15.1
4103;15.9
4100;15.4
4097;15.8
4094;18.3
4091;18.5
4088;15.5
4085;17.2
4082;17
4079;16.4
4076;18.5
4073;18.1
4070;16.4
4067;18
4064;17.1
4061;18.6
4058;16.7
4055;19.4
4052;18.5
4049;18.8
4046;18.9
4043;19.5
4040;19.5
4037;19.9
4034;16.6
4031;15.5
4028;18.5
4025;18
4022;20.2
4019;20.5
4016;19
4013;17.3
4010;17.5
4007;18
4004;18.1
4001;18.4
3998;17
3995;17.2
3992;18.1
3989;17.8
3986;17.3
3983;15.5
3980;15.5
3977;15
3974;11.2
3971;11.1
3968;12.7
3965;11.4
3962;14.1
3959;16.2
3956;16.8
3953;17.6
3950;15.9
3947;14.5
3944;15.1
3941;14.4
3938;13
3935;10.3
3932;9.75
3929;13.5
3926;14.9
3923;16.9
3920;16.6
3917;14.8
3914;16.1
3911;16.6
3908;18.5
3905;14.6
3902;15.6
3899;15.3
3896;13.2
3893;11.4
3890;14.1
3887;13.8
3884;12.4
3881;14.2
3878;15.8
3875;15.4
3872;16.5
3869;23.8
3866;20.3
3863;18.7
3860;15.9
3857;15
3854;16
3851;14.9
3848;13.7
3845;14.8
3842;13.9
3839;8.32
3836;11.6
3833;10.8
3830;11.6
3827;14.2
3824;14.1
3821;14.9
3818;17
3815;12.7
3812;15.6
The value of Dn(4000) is 1.27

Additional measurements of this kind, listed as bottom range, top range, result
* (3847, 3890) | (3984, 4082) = 1.22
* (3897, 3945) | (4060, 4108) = 1.25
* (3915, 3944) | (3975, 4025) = 1.31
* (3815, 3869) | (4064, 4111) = 1.30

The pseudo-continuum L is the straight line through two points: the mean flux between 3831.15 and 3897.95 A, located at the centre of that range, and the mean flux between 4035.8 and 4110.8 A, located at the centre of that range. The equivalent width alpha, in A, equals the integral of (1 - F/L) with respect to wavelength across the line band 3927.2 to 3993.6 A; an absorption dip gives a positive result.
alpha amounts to 6.89 A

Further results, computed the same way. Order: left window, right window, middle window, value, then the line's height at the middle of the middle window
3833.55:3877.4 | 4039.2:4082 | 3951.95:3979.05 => 4.7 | 16.9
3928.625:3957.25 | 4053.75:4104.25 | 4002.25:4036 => -4.9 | 15.8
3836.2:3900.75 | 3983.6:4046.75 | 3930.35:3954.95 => 4.1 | 16.6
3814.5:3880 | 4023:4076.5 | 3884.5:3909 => 2.2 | 15.8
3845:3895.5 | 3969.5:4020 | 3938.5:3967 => 2.4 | 16.3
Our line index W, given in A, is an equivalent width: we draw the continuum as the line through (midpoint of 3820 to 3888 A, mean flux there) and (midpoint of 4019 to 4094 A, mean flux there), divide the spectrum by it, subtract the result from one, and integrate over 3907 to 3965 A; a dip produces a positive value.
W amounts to 4.3 A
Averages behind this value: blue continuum 14.8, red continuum 18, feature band 14.9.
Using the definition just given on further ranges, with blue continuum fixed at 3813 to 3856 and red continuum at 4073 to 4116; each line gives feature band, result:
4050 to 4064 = -1.4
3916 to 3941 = 1.8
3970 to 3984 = 1.6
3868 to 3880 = -2.9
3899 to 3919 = -2.0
